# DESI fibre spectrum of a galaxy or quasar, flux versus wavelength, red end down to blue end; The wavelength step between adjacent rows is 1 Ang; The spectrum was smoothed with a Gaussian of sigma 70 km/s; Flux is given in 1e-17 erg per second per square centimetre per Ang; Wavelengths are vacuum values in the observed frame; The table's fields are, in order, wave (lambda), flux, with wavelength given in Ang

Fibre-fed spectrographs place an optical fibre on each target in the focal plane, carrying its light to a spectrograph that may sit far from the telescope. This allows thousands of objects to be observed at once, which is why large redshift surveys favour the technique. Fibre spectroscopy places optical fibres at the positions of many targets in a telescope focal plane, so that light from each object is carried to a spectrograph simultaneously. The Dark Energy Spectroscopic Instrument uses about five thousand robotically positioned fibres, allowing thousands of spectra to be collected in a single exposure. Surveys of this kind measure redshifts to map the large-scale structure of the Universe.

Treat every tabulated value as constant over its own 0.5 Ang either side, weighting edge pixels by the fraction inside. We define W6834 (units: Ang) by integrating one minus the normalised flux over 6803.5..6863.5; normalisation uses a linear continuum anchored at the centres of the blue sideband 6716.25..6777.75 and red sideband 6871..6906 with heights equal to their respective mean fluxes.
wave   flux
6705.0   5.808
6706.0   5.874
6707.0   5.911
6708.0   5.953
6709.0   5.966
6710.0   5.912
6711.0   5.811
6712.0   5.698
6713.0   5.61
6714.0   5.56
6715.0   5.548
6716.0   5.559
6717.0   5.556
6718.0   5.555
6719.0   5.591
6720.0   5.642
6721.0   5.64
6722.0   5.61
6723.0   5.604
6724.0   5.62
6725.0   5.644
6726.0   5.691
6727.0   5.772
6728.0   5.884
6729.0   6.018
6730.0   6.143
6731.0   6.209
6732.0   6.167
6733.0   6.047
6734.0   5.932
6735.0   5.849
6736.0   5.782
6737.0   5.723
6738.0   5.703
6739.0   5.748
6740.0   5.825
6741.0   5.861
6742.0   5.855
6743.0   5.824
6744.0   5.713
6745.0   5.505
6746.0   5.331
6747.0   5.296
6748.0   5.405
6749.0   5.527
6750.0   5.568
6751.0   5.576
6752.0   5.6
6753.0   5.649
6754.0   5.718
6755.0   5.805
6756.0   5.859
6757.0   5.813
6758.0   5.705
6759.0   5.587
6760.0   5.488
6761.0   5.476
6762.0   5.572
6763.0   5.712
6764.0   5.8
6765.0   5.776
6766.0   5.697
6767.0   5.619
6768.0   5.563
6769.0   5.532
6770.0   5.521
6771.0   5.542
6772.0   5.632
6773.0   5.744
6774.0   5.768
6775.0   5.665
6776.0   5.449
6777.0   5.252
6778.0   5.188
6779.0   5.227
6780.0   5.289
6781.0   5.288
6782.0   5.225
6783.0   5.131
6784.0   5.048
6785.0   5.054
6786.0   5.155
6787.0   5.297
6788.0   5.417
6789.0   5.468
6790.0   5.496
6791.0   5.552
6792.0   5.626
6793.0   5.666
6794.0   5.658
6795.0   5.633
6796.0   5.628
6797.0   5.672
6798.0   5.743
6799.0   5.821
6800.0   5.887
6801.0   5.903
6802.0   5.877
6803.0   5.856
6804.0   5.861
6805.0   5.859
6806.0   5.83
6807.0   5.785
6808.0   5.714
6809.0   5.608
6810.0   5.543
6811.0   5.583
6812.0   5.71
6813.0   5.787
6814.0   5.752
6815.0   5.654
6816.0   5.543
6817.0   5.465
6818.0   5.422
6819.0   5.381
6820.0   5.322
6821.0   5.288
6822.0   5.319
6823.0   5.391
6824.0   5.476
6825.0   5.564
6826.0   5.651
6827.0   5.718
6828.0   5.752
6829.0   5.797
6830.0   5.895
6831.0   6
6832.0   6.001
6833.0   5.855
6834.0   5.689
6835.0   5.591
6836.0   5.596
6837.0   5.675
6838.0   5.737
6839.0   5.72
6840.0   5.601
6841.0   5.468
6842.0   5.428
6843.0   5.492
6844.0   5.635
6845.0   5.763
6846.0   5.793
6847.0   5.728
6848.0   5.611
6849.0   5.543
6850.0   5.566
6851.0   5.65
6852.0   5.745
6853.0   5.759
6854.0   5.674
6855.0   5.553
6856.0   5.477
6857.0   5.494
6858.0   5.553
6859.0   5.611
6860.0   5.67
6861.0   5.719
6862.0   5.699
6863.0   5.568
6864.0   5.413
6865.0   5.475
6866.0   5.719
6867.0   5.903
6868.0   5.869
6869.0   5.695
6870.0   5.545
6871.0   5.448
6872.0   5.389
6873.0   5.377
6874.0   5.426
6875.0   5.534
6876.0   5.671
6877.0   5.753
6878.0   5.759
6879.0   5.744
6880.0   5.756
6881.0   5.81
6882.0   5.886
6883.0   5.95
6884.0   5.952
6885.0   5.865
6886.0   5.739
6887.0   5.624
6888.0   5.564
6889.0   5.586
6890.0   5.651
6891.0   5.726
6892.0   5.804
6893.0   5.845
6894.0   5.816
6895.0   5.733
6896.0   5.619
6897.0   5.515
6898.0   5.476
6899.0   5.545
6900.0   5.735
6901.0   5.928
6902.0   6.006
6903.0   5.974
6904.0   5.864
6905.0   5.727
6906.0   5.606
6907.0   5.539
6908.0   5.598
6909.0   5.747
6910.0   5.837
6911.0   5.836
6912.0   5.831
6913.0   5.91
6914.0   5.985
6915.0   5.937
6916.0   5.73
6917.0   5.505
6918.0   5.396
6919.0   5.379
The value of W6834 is 0.7 Ang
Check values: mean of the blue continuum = 5.69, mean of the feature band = 5.64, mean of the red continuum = 5.71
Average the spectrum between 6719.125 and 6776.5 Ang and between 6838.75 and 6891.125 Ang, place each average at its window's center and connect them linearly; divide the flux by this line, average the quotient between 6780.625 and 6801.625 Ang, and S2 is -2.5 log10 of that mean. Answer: 0.04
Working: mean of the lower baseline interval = 5.7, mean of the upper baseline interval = 5.65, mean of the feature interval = 5.5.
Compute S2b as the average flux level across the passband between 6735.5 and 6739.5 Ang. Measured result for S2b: 5.74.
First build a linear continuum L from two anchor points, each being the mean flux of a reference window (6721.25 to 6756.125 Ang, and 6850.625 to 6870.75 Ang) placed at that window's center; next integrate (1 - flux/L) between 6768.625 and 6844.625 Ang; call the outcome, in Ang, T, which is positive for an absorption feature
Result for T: 1.4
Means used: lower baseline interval 5.74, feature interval 5.58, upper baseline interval 5.64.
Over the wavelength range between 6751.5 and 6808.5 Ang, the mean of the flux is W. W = 5.59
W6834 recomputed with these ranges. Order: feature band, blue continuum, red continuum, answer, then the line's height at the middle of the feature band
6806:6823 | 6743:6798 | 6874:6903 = 0.14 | 5.6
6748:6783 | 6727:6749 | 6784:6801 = 0.65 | 5.67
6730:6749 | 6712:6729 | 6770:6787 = -0.75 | 5.55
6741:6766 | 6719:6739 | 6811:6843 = 0.56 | 5.77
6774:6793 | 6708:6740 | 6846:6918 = 1.31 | 5.74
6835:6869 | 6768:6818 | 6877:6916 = 0.26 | 5.68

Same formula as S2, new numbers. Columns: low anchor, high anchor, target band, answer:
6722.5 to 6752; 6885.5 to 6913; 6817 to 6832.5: 0.03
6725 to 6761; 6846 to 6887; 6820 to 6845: 0.01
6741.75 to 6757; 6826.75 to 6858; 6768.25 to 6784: 0.04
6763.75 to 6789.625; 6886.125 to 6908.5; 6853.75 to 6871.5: 0.00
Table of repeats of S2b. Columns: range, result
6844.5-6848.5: 5.72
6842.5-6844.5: 5.56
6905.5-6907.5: 5.57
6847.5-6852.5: 5.62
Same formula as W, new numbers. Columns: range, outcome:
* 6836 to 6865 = 5.62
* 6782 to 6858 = 5.61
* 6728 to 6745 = 5.89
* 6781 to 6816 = 5.6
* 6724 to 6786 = 5.63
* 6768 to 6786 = 5.38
